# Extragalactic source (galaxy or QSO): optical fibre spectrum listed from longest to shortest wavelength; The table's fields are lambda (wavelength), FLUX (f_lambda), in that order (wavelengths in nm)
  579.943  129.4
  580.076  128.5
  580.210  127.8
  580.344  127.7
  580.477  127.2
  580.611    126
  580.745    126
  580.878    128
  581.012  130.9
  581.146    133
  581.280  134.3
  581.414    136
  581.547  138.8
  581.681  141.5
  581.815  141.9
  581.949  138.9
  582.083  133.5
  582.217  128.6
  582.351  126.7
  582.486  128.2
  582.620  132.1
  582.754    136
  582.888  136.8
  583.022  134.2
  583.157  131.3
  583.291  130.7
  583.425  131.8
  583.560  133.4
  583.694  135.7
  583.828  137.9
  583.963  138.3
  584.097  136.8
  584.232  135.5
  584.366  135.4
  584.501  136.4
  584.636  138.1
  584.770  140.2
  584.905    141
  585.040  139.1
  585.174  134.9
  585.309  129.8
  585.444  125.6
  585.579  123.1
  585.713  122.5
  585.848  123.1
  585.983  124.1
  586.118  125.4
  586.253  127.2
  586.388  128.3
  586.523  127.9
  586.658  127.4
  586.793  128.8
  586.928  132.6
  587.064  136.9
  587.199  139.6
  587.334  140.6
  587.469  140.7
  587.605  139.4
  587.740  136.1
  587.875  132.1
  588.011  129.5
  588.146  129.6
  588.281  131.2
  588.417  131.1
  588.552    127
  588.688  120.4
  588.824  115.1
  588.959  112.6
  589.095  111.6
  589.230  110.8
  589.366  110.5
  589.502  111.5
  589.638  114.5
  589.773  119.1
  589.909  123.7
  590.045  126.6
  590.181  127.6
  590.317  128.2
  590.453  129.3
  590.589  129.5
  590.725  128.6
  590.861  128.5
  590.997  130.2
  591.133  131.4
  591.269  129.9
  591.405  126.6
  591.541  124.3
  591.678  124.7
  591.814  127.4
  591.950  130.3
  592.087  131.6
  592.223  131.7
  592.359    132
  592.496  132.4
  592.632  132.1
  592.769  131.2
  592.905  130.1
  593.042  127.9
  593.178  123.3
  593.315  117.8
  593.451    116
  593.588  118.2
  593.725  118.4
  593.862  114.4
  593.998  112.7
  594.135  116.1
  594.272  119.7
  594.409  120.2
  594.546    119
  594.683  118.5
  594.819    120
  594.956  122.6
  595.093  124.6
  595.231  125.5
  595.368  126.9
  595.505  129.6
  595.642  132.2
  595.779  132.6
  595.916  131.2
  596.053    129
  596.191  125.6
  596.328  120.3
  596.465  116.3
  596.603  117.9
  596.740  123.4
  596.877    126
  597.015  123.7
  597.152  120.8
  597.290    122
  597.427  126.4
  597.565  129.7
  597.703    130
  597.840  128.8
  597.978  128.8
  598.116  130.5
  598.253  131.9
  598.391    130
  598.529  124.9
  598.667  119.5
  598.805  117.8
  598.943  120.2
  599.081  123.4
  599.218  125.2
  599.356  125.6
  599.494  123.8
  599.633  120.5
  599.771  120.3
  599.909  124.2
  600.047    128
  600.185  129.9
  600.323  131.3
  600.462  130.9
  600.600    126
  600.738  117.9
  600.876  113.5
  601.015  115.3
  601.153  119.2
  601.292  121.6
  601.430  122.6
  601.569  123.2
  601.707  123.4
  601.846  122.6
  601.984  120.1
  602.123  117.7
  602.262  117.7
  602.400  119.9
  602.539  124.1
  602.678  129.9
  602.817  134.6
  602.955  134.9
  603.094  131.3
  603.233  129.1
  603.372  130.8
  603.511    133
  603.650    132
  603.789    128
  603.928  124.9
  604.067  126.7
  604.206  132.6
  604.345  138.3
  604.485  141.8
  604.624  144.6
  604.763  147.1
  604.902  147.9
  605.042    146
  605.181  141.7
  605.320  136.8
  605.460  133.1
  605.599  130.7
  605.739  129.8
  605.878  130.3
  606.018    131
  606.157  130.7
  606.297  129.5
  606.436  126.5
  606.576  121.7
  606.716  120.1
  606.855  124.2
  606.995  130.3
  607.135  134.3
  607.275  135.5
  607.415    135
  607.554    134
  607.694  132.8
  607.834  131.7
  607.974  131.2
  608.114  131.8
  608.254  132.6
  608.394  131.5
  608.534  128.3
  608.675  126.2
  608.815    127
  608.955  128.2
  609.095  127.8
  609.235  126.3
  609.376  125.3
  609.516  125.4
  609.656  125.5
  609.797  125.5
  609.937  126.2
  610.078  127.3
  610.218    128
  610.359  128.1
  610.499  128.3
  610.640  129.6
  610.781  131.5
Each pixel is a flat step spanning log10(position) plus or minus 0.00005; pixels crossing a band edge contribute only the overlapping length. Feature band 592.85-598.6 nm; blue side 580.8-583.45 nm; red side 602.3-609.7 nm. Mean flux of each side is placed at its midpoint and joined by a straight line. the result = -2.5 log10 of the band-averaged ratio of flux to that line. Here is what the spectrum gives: 0.07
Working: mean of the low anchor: 134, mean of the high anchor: 131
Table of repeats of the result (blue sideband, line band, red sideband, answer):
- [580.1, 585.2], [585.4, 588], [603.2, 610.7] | 0.02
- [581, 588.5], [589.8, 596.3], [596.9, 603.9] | 0.03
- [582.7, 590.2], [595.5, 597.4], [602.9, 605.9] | 0.06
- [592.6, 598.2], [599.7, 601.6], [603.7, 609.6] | 0.04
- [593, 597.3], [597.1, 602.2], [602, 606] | 0.03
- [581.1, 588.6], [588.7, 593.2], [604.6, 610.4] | 0.06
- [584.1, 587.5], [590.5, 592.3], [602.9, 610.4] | 0.03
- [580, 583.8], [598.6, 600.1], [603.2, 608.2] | 0.09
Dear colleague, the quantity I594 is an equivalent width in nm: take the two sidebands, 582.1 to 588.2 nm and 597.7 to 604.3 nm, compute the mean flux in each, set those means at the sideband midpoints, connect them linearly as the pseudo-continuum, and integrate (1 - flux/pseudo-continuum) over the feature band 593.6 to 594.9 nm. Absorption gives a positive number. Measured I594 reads 0.11 nm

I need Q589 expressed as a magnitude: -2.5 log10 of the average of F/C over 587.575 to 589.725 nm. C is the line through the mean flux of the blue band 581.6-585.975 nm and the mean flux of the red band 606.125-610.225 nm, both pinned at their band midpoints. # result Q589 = 0.09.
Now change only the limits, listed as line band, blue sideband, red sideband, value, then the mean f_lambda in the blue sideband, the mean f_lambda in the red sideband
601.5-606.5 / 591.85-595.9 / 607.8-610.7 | -0.04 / 125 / 128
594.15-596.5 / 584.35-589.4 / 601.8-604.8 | 0.05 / 129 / 130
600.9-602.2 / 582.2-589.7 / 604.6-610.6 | 0.09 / 130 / 131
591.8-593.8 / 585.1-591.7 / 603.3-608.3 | 0.01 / 127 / 133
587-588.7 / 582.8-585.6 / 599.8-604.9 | 0.00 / 135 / 128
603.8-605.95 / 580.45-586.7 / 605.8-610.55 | -0.06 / 132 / 129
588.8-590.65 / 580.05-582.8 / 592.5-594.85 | 0.05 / 132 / 121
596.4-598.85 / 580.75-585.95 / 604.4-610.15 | 0.06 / 134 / 132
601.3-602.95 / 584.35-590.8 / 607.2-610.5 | 0.04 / 128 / 129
